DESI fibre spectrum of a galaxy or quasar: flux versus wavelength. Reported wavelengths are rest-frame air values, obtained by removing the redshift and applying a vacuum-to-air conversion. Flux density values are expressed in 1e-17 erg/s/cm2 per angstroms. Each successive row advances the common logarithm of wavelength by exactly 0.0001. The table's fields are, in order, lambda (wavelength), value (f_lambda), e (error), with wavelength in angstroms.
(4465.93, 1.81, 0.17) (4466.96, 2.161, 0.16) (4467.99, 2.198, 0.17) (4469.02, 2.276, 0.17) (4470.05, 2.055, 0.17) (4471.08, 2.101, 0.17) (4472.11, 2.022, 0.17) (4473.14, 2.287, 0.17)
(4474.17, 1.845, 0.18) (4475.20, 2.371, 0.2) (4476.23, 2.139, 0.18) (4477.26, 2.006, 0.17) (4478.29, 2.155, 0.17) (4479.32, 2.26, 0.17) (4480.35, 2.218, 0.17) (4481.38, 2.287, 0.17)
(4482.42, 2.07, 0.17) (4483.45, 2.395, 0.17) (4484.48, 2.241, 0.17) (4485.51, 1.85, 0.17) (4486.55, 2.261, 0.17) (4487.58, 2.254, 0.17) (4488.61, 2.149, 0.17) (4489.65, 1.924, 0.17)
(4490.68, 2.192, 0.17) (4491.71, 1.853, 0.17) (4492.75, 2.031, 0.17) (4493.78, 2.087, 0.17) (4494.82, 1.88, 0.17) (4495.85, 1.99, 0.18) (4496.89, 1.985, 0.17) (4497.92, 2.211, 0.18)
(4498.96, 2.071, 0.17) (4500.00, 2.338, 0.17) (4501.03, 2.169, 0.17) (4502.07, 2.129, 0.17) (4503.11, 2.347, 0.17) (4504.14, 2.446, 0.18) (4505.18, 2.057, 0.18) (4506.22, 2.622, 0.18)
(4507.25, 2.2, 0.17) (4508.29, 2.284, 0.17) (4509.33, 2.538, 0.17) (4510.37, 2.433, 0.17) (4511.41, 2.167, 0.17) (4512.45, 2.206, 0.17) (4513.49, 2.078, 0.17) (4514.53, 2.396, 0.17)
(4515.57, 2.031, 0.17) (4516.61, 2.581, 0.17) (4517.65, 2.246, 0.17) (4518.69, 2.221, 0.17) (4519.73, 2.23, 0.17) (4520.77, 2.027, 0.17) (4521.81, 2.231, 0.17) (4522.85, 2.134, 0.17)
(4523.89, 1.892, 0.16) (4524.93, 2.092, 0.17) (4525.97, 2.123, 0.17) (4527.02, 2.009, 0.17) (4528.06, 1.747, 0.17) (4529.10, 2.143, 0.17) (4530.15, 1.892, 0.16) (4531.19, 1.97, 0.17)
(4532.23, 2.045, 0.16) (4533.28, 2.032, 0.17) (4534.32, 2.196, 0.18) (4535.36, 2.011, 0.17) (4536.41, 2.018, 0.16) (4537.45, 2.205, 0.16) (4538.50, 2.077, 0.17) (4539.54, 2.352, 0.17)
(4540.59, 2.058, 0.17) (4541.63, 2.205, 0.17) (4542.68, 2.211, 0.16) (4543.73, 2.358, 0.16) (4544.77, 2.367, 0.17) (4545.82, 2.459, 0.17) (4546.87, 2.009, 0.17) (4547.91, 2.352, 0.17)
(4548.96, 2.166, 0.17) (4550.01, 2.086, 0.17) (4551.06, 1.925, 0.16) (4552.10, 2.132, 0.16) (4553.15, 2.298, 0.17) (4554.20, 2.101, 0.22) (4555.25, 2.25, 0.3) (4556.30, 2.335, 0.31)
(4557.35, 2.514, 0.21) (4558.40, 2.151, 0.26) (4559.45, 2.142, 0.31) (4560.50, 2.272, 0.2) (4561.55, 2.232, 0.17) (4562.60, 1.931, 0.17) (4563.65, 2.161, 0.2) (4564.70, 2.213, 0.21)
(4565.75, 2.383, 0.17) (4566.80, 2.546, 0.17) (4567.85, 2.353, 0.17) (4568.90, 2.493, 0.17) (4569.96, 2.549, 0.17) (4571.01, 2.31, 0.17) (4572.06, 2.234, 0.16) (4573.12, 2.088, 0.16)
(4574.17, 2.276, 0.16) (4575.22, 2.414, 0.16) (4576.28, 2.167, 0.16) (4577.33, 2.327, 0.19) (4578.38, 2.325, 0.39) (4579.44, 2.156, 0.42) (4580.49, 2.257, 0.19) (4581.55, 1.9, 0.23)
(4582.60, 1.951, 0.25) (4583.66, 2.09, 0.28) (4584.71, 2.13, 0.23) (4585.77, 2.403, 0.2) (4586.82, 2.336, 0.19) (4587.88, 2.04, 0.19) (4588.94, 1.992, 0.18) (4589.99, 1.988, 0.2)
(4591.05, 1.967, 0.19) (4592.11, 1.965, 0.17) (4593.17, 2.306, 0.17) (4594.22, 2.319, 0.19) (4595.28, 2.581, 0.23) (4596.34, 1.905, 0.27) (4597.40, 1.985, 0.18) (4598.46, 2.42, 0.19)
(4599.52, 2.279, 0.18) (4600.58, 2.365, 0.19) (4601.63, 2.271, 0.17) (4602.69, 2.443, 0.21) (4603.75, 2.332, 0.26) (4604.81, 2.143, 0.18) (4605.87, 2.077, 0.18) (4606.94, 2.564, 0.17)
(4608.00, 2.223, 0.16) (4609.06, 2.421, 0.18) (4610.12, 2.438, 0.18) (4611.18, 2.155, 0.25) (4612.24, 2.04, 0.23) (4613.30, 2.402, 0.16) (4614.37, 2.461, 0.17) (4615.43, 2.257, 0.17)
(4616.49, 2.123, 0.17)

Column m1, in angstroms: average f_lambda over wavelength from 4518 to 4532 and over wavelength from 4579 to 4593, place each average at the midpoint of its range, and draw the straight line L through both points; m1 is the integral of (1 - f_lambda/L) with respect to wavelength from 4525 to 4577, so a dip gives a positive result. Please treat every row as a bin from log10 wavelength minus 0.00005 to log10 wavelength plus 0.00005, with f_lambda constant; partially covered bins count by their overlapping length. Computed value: -3.03 angstroms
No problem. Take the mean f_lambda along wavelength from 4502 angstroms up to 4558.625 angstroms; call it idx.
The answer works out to 2.19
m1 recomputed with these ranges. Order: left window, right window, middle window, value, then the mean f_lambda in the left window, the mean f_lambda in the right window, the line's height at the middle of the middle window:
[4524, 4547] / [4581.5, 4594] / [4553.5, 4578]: -2.0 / 2.11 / 2.1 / 2.11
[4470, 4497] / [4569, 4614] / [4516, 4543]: 0.6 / 2.11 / 2.23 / 2.16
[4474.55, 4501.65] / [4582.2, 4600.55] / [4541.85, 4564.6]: -0.7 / 2.13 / 2.16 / 2.15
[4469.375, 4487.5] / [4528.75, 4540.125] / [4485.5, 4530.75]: -0.8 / 2.15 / 2.08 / 2.12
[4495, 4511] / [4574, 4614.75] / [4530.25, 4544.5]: 0.7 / 2.25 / 2.22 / 2.24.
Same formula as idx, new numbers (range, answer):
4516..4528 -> 2.15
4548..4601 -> 2.21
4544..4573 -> 2.26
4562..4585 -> 2.24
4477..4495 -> 2.12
